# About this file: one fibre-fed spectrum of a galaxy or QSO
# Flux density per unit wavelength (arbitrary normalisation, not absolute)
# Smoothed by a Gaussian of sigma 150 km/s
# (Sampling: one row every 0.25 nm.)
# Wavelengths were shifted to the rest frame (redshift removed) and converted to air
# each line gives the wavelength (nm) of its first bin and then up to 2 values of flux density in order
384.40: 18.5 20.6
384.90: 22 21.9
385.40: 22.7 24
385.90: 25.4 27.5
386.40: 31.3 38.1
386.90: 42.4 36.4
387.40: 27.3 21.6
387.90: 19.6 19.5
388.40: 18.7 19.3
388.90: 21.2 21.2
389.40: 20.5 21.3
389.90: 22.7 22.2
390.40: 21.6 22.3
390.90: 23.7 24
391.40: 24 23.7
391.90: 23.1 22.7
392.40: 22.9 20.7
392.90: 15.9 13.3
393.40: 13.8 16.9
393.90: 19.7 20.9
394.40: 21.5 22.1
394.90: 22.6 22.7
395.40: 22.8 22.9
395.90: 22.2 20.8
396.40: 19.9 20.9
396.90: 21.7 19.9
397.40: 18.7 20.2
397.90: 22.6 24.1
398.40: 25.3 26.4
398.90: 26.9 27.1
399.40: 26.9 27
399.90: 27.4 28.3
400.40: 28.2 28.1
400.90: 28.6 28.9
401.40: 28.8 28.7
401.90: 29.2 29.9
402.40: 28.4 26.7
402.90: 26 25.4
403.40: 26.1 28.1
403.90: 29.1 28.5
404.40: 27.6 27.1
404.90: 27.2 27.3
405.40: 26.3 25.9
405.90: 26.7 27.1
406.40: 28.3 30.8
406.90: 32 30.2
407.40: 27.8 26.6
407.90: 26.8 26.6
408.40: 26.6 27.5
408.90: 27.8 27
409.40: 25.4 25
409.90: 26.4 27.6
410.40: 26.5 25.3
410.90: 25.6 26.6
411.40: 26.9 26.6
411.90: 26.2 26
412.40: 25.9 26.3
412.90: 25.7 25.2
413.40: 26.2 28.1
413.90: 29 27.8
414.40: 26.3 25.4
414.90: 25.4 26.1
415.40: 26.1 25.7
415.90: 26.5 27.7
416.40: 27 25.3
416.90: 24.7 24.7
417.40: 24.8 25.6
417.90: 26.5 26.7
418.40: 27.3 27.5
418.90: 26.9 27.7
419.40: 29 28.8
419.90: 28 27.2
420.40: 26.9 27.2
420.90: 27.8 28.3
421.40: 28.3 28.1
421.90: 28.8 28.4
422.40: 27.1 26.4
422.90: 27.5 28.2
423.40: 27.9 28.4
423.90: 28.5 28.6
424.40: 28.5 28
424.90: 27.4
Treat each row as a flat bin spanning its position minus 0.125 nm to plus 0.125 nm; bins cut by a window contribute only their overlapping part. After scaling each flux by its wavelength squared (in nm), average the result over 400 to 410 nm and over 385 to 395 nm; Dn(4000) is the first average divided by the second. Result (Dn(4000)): 1.30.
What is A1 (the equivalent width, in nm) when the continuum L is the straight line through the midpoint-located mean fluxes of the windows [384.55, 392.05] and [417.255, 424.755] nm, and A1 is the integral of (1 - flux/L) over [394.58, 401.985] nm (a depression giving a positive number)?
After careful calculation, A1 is 0.20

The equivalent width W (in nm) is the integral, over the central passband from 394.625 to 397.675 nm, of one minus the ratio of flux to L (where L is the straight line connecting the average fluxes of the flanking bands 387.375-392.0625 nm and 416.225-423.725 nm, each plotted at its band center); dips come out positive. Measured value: 0.22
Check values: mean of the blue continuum 21.9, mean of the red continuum 27.2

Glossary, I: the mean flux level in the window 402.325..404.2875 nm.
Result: 27.3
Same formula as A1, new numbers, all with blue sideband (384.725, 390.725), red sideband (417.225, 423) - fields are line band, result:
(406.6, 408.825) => -0.16 nm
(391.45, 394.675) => 0.68 nm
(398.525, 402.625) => -0.37 nm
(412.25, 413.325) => 0.04 nm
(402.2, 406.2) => -0.17 nm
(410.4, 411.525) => 0.02 nm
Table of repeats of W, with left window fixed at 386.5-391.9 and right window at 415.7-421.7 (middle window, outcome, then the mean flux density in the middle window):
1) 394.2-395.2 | 0.111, 22.1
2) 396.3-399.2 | 0.277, 22.7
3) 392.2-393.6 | 0.402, 17.6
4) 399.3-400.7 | -0.128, 27.6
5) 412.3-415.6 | 0.019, 26.4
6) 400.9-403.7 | -0.257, 27.9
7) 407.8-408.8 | -0.032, 26.9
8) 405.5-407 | -0.144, 28.4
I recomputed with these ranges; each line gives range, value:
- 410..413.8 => 26.3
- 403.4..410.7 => 27.4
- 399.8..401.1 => 28.2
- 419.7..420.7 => 27.4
